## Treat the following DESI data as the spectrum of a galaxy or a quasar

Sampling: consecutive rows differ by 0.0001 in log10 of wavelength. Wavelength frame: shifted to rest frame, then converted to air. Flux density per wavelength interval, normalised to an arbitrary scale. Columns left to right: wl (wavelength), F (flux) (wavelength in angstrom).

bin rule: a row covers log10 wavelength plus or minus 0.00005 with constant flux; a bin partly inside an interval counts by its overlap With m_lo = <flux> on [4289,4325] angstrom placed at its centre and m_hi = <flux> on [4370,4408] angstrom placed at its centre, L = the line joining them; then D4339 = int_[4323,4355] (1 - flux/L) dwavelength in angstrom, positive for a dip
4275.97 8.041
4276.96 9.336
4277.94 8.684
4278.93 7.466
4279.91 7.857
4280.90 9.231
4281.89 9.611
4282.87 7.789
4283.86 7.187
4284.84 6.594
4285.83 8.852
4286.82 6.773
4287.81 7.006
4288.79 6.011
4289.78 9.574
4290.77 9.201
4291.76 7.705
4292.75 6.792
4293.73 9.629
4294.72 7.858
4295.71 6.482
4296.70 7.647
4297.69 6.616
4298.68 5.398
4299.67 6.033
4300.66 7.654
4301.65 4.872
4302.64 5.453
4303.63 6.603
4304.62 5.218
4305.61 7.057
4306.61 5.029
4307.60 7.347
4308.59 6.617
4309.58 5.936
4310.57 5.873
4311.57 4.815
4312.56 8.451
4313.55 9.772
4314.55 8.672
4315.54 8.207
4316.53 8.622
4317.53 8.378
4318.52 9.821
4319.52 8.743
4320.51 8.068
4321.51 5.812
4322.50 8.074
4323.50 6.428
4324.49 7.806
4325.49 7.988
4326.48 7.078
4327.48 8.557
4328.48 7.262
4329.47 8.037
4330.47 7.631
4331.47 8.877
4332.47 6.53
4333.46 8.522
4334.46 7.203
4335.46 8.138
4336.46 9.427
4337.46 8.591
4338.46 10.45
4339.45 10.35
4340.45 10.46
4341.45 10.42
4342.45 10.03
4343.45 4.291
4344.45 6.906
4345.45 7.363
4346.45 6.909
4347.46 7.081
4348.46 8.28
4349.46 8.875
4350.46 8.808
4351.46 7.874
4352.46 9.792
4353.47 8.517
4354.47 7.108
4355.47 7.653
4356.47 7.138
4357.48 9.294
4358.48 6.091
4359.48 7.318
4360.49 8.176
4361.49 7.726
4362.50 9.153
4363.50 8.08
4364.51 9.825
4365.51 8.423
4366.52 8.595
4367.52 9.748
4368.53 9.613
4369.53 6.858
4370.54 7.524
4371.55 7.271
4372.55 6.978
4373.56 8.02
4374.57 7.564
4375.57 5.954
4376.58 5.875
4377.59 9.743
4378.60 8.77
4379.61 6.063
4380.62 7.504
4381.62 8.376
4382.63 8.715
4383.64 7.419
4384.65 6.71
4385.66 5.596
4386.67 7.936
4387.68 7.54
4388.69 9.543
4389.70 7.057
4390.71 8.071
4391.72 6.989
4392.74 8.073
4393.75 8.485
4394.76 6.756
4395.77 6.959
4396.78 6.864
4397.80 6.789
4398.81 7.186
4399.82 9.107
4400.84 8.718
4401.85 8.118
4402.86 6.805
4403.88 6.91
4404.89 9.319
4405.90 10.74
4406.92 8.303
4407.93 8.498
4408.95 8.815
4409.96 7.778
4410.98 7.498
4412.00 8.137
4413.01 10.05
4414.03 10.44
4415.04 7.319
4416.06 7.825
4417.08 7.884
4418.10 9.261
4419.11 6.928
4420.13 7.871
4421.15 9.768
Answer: -3.2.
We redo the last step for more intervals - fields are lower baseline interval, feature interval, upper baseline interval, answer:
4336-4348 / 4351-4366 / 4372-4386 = -0.2 angstrom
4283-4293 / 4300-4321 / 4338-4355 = 2.0 angstrom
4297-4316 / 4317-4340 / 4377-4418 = -4.0 angstrom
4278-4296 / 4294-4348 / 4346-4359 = 2.6 angstrom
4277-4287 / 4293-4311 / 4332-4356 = 3.6 angstrom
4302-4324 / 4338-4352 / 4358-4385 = -1.6 angstrom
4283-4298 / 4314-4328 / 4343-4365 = -0.6 angstrom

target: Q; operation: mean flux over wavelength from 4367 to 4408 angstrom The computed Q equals 7.78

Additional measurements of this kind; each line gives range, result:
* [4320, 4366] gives 8.1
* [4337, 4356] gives 8.41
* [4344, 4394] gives 7.86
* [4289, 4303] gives 7.2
